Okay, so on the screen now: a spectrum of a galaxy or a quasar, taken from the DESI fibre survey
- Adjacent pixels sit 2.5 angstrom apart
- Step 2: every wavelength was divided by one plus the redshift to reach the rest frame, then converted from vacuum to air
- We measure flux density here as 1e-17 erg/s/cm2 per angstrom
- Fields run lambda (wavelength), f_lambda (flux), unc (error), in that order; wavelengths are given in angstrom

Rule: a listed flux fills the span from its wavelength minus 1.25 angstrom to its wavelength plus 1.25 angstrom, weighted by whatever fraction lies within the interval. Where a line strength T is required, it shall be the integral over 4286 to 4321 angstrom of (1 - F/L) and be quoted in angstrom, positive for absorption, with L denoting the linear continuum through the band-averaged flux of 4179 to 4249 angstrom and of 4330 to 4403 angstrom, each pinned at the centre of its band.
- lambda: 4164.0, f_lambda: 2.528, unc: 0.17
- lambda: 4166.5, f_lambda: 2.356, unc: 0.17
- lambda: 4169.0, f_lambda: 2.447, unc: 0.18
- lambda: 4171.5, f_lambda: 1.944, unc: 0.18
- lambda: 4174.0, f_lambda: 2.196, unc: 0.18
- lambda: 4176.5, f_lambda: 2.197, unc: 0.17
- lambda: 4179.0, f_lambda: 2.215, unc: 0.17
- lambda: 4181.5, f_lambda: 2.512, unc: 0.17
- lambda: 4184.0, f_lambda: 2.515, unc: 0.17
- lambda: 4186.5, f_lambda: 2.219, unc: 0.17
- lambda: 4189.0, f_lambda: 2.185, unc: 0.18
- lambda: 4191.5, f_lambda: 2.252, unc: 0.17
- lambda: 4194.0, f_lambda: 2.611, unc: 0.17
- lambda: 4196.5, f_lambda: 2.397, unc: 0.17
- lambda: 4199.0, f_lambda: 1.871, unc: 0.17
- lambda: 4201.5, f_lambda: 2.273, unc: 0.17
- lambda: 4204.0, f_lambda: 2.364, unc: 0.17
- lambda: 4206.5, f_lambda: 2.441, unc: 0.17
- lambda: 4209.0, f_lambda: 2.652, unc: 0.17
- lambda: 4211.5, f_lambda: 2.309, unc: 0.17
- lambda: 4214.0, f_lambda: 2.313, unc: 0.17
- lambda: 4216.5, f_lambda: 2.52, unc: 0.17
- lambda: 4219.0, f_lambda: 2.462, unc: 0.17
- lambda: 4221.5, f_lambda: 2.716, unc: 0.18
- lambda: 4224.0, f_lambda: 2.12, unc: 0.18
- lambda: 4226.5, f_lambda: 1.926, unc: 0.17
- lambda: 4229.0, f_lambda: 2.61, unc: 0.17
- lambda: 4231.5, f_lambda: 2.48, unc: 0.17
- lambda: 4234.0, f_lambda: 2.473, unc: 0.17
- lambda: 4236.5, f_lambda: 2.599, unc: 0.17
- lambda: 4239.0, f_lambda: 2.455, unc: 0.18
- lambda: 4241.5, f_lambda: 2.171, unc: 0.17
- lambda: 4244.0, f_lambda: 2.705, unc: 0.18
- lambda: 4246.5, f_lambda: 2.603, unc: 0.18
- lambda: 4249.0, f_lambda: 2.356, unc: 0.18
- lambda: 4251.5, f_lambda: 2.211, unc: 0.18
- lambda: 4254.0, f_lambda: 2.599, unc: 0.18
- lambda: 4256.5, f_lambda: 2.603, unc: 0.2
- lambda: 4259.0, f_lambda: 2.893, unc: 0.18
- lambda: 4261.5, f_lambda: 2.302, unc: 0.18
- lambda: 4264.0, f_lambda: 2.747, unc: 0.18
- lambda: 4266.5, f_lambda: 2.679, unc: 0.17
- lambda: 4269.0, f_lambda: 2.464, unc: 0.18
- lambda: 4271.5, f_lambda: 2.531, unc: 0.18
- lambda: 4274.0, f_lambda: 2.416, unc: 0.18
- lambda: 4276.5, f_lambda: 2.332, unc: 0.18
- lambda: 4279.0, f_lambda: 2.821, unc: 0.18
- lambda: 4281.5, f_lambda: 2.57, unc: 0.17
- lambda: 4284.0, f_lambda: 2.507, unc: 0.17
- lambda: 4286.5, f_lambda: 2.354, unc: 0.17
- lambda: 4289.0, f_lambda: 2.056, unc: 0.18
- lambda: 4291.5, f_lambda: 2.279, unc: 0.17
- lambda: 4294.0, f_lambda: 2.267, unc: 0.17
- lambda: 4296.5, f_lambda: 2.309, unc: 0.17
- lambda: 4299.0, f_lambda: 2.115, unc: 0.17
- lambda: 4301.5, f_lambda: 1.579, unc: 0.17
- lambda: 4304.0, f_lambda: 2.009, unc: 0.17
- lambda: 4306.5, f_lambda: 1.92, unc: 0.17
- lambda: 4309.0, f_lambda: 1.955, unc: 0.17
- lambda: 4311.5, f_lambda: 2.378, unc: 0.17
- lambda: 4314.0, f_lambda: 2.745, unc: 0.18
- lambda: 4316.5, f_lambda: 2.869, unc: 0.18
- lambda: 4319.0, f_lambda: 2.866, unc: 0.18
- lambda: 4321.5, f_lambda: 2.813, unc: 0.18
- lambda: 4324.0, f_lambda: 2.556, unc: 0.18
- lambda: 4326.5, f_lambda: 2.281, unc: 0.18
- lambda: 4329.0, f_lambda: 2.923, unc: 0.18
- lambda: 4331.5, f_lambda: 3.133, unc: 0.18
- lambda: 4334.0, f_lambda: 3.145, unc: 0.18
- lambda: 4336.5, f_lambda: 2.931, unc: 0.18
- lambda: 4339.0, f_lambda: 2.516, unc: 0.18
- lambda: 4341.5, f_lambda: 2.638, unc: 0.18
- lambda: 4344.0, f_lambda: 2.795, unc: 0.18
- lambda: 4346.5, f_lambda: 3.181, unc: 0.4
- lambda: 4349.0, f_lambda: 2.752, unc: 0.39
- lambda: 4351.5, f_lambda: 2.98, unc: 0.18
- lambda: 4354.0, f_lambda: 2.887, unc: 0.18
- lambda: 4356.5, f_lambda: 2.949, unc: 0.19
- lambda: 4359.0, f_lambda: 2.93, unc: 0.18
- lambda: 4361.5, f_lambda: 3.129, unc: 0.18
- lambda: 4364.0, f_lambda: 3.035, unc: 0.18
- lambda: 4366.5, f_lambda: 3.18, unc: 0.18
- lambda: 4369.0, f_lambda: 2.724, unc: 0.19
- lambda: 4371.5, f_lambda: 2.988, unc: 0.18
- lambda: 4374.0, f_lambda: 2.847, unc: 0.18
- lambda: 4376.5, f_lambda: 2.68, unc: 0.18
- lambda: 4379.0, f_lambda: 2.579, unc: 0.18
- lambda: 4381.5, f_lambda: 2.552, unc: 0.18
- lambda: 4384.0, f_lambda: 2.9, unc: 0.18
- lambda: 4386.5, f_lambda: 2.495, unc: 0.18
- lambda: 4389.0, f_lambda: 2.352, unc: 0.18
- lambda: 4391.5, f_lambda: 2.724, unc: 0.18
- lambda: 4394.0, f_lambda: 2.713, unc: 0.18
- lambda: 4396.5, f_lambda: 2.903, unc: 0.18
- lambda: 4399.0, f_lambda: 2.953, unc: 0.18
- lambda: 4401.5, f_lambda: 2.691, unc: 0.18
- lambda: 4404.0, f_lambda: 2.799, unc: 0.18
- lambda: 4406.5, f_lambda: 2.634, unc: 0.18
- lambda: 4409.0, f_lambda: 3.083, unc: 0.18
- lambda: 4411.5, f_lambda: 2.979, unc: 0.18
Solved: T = 5.0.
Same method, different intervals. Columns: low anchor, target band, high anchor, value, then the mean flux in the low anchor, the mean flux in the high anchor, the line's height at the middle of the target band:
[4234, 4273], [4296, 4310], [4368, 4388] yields 3.43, 2.53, 2.72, 2.6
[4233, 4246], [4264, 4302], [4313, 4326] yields 3.51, 2.49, 2.74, 2.63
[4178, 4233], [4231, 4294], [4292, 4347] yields -0.98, 2.36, 2.53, 2.45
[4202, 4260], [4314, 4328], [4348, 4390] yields 0.04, 2.46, 2.82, 2.7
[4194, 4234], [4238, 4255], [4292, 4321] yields -0.70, 2.37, 2.29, 2.34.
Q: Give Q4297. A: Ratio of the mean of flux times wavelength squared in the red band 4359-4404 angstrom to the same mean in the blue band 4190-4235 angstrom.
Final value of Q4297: 1.27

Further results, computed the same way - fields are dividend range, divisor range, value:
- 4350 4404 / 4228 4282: 1.18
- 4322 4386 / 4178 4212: 1.31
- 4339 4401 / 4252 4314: 1.24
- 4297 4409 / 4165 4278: 1.19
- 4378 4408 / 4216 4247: 1.19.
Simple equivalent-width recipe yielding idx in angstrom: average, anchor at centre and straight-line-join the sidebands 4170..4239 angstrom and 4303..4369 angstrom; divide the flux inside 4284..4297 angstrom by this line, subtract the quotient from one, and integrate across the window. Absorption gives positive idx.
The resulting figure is 1.7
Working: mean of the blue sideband 2.35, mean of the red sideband 2.75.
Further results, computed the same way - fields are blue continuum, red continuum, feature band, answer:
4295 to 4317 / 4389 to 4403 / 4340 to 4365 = -4.4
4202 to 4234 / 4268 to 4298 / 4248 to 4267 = -1.1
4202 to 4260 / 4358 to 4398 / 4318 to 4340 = -0.9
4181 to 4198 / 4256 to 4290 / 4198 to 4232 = 0.8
